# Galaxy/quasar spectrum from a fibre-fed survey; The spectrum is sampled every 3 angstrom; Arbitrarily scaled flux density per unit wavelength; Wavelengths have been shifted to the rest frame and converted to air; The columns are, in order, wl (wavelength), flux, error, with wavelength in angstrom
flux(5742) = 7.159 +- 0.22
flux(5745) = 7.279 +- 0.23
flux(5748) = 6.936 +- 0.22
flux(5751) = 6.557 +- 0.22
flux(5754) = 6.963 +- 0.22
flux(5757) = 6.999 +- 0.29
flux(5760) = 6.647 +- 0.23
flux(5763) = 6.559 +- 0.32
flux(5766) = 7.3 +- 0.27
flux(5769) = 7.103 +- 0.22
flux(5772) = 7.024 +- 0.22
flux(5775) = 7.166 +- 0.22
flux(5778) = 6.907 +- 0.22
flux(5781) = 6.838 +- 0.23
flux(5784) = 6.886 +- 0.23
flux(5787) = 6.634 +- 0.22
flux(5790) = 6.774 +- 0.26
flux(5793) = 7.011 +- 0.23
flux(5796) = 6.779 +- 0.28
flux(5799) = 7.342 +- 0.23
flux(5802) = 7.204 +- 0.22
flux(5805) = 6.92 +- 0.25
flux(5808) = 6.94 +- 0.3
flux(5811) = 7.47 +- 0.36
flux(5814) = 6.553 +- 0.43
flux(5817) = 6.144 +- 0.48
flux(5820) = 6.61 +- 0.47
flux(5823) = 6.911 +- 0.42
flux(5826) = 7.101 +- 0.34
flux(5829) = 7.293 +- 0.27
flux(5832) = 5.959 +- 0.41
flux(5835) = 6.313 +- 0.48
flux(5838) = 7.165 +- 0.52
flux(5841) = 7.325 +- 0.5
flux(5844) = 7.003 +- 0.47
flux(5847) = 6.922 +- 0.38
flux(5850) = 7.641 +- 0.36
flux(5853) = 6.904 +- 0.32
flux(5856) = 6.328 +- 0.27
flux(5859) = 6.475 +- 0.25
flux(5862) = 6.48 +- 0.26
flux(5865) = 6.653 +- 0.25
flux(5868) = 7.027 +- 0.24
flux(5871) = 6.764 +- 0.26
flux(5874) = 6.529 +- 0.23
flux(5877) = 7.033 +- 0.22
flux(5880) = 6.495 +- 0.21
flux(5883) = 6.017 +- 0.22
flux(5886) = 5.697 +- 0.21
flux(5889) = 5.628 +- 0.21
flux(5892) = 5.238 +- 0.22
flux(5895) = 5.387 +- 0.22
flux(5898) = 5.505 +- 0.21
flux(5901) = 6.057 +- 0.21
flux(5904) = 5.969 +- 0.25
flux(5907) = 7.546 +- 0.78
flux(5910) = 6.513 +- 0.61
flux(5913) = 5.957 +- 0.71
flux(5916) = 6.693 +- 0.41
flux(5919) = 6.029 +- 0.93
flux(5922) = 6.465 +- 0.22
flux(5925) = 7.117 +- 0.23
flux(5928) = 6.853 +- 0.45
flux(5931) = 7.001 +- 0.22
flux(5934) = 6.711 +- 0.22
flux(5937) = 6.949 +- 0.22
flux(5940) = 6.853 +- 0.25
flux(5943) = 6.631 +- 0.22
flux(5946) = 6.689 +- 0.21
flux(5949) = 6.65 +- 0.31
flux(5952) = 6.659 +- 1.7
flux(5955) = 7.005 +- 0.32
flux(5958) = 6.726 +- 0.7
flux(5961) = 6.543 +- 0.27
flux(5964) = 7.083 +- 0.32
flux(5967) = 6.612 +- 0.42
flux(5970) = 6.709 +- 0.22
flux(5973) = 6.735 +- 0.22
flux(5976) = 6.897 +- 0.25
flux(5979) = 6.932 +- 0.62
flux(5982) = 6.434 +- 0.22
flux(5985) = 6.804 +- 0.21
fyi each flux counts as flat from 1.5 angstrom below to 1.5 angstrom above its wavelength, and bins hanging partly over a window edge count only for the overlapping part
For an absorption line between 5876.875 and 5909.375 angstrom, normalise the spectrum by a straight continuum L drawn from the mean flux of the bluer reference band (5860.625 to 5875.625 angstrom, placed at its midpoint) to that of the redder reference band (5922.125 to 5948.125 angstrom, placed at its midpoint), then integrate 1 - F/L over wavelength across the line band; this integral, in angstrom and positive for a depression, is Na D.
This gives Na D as 3.5 angstrom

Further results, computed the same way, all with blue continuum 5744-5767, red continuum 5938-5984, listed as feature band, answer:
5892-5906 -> 2.2 angstrom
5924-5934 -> -0.3 angstrom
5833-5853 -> -0.6 angstrom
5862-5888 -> 1.1 angstrom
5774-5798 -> 0.0 angstrom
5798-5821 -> -0.1 angstrom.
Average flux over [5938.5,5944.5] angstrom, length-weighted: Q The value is 6.74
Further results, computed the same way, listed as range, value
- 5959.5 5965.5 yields 6.81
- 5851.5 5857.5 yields 6.62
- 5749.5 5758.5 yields 6.84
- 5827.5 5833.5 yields 6.63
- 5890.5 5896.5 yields 5.31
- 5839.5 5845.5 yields 7.16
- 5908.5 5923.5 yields 6.33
